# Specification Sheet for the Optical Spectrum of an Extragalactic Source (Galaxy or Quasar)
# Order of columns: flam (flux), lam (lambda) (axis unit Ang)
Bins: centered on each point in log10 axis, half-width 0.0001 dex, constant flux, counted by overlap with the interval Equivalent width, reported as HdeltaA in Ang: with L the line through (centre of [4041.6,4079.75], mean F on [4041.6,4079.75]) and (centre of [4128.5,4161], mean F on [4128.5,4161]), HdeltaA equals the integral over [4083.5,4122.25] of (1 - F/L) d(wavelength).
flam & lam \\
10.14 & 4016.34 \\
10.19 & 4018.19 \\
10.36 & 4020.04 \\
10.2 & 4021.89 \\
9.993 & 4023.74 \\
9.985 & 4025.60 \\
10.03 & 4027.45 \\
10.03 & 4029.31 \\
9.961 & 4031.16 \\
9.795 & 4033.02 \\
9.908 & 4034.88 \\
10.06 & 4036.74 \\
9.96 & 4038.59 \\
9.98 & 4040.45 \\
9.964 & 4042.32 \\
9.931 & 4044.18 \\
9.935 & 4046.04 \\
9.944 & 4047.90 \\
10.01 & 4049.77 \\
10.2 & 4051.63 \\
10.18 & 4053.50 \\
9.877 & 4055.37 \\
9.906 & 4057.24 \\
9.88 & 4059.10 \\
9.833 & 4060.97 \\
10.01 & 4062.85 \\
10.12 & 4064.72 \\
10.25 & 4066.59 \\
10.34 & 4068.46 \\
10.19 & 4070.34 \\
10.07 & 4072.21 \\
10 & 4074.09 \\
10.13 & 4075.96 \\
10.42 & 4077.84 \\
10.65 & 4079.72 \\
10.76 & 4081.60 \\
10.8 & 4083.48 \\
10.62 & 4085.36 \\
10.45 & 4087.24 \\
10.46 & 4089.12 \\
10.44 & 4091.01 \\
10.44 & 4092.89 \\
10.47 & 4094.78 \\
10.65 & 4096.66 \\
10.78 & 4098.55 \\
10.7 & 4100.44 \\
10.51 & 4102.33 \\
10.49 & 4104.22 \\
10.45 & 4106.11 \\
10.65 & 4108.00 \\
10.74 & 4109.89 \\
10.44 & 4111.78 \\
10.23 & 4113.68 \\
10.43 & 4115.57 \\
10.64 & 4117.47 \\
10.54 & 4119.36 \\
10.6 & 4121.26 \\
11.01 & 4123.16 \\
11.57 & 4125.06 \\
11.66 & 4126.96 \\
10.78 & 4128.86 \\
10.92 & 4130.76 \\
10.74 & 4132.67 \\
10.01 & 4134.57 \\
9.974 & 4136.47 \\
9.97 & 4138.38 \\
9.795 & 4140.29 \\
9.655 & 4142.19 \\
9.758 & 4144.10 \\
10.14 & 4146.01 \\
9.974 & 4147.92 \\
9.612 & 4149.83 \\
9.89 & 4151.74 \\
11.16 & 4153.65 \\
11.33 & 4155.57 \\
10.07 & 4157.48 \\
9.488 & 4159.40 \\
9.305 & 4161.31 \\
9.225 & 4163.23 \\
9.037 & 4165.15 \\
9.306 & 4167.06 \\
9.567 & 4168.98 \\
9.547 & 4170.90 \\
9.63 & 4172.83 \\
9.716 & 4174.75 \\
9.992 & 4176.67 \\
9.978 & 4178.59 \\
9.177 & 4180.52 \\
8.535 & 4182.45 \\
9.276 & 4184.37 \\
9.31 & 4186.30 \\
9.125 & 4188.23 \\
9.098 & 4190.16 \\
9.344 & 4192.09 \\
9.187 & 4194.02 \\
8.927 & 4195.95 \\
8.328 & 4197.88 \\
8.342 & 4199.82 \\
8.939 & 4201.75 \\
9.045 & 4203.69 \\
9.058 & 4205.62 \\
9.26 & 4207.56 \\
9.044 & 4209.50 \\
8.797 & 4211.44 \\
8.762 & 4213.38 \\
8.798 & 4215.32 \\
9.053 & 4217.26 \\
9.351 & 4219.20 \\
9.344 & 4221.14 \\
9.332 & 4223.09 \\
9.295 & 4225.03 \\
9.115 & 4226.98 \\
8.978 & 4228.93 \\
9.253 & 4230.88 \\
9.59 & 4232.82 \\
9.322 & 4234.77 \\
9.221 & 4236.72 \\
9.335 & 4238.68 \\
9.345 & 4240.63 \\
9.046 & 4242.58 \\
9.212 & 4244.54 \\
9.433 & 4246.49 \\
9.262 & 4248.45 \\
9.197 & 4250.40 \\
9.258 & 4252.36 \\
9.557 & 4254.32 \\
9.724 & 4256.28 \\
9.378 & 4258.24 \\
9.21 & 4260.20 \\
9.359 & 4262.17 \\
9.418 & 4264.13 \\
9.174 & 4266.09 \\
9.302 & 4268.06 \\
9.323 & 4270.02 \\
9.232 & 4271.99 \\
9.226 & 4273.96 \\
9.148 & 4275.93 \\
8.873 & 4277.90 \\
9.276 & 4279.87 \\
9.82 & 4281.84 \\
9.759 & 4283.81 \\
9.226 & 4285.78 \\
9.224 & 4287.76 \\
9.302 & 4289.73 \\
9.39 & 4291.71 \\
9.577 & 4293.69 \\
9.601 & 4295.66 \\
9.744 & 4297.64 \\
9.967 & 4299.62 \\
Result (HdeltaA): -1.6 Ang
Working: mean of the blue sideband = 10.1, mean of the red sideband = 10.2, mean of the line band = 10.5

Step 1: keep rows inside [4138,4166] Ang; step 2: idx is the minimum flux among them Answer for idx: 9.037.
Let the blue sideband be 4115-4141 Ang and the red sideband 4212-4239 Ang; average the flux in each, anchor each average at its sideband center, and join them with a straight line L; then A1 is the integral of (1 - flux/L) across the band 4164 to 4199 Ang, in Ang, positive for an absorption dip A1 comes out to 2.0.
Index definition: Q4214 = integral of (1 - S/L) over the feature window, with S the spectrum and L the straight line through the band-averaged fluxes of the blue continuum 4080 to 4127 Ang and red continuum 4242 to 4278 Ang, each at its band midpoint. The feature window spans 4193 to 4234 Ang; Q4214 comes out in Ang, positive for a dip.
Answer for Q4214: 2.7 Ang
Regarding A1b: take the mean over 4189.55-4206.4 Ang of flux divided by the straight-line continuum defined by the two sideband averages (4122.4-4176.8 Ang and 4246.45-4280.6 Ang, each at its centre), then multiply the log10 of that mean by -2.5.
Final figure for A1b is 0.10 mag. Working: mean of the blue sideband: 10.1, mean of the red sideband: 9.29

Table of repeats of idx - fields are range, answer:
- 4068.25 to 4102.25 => 10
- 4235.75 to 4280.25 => 8.873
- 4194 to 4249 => 8.328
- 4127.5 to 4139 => 9.97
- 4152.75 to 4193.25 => 8.535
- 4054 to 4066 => 9.833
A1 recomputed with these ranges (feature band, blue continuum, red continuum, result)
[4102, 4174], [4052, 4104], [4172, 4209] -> -3.8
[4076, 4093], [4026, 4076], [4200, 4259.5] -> -1.2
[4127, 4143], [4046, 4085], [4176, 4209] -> -1.2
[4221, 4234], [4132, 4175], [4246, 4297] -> 0.4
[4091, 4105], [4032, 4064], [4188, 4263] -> -1.2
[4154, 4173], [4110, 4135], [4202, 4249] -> 0.8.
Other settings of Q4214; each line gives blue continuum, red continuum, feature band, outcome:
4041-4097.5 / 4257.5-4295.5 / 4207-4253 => 1.7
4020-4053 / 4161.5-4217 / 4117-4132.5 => -2.4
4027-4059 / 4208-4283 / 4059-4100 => -2.2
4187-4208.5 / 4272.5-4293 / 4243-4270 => -0.4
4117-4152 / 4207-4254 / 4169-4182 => 0.3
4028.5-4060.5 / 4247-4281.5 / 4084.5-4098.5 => -1.0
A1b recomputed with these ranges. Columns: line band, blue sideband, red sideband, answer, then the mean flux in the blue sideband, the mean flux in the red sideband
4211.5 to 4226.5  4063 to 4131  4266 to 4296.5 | 0.07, 10.6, 9.34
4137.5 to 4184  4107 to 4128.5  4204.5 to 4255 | 0.05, 10.8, 9.2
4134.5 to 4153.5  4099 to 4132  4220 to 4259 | 0.05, 10.7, 9.31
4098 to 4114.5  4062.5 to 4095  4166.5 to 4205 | -0.05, 10.4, 9.21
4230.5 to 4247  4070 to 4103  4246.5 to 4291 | 0.02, 10.5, 9.33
